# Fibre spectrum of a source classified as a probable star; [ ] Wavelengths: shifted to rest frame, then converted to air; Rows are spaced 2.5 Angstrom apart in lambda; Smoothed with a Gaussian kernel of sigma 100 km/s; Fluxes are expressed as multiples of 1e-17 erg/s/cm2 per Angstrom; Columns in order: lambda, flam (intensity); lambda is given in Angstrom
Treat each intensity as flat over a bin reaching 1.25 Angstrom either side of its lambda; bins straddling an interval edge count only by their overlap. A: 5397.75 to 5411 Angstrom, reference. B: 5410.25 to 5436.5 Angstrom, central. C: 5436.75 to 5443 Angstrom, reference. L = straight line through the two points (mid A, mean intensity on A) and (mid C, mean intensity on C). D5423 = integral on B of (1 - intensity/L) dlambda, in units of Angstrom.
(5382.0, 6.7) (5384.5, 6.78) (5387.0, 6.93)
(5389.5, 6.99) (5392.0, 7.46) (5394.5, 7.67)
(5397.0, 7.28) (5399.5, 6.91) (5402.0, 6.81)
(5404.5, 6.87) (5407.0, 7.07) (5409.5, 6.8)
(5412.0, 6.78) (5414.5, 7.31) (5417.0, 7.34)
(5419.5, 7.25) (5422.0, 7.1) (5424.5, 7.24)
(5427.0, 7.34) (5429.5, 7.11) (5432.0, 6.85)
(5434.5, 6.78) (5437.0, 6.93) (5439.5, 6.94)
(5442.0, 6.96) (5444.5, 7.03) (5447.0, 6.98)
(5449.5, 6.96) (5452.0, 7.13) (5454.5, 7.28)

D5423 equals -0.7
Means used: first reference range 6.9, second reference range 6.94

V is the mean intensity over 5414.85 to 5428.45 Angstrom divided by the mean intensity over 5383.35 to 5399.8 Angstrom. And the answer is 1.0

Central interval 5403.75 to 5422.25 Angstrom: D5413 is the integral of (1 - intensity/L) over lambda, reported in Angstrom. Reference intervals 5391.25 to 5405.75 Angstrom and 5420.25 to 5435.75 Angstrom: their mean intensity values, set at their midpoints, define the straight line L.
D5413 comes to 0.1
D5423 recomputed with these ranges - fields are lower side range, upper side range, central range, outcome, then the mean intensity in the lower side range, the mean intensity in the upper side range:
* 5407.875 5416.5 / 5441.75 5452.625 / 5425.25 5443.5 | 0.03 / 7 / 7.01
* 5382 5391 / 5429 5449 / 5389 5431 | -1.37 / 6.89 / 6.94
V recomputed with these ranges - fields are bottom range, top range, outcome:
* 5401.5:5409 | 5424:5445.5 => 1.01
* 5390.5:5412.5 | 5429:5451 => 0.98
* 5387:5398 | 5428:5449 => 0.95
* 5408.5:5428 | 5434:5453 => 0.98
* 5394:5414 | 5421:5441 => 1.00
